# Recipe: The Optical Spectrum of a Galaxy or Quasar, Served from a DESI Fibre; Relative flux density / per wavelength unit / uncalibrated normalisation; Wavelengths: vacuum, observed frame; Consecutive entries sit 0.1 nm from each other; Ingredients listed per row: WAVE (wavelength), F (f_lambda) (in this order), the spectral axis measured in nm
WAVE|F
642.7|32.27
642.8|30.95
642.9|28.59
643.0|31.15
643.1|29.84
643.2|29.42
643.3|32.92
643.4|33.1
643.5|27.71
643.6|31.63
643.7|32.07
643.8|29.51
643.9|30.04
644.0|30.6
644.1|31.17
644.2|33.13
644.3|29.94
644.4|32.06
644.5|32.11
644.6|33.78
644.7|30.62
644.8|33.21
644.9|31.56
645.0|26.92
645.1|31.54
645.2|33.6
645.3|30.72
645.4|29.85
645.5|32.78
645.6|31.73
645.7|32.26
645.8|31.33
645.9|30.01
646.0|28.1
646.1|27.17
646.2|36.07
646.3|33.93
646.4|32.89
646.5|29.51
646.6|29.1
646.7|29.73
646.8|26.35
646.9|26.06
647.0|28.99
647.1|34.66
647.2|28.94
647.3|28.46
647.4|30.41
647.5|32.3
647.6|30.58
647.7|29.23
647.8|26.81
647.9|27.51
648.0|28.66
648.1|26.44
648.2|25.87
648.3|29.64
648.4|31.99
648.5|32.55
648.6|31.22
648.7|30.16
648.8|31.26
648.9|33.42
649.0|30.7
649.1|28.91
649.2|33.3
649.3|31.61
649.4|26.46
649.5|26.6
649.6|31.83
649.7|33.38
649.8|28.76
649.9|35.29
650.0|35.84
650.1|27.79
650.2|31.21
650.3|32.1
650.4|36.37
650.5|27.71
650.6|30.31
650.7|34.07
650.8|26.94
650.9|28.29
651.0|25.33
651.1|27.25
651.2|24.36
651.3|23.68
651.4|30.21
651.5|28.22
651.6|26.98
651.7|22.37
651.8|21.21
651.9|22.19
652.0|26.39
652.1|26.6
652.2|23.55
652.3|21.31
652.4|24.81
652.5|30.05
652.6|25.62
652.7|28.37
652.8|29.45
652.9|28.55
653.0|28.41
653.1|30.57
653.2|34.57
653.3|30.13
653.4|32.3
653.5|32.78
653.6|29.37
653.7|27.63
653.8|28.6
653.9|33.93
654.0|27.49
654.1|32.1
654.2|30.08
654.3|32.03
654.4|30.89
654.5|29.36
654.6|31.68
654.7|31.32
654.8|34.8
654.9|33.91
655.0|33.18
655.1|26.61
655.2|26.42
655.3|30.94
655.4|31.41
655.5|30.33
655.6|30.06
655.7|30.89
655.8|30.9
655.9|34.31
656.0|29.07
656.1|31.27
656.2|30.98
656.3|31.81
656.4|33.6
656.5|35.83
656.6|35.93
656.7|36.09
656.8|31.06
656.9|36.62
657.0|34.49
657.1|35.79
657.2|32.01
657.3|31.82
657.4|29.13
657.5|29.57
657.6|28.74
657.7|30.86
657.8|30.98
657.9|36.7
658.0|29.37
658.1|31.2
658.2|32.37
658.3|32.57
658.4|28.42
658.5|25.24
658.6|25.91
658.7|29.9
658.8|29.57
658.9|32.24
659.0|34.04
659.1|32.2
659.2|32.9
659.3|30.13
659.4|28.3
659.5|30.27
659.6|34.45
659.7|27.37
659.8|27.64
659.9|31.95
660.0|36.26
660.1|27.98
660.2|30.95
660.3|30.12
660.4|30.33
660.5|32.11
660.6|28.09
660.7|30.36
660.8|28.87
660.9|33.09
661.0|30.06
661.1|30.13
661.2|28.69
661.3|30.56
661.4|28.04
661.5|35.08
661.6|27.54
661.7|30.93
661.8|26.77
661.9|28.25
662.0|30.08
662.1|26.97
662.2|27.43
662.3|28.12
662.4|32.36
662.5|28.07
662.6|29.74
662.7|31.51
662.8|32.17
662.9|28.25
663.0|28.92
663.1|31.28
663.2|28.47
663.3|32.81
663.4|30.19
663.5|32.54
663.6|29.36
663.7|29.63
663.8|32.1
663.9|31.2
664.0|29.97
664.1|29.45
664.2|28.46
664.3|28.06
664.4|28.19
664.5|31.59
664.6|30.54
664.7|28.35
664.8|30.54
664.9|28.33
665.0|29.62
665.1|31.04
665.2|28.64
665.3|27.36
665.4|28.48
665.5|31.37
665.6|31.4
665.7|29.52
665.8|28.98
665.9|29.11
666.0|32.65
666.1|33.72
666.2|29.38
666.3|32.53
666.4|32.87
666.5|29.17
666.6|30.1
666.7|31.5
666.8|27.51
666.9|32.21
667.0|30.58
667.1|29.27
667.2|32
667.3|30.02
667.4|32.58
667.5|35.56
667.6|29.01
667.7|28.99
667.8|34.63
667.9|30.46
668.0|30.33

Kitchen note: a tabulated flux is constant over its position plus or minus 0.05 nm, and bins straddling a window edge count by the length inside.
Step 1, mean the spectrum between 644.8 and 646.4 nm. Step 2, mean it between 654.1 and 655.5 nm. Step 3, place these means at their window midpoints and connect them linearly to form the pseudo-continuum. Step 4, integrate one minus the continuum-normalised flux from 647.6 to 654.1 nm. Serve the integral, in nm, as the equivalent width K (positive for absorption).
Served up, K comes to 0.44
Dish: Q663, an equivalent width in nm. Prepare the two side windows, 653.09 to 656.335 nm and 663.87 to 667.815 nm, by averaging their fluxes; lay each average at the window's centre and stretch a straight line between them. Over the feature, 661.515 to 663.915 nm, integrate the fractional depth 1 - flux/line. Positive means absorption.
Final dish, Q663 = 0.05 nm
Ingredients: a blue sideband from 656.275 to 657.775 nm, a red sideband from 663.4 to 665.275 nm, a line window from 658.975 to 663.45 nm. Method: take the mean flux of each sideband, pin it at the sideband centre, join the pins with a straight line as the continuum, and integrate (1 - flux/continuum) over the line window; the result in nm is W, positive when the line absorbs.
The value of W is 0.14 nm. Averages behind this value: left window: 32.9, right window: 29.8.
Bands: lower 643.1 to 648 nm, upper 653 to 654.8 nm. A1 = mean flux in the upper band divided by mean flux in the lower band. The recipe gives 1.0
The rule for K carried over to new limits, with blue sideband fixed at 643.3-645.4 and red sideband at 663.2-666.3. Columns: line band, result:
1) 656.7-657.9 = -0.07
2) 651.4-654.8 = 0.24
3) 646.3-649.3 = 0.11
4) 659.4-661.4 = 0.00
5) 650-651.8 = 0.14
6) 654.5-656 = -0.02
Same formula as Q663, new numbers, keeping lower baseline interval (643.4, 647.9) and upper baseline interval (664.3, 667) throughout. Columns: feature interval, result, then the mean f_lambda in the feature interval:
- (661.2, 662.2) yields 0.03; 29.2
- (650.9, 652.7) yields 0.30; 25.5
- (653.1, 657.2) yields -0.18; 31.8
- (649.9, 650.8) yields -0.04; 31.8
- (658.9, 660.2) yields -0.04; 31.2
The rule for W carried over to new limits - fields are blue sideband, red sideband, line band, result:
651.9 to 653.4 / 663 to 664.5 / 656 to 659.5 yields -0.34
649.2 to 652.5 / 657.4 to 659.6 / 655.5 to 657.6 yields -0.17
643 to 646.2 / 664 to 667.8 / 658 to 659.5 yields 0.01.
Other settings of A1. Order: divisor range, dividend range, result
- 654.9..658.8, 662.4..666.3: 0.96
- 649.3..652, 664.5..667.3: 1.06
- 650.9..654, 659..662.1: 1.10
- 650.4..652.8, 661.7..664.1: 1.12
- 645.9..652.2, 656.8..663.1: 1.04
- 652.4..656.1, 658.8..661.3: 1.01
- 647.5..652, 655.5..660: 1.08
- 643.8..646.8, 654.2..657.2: 1.03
